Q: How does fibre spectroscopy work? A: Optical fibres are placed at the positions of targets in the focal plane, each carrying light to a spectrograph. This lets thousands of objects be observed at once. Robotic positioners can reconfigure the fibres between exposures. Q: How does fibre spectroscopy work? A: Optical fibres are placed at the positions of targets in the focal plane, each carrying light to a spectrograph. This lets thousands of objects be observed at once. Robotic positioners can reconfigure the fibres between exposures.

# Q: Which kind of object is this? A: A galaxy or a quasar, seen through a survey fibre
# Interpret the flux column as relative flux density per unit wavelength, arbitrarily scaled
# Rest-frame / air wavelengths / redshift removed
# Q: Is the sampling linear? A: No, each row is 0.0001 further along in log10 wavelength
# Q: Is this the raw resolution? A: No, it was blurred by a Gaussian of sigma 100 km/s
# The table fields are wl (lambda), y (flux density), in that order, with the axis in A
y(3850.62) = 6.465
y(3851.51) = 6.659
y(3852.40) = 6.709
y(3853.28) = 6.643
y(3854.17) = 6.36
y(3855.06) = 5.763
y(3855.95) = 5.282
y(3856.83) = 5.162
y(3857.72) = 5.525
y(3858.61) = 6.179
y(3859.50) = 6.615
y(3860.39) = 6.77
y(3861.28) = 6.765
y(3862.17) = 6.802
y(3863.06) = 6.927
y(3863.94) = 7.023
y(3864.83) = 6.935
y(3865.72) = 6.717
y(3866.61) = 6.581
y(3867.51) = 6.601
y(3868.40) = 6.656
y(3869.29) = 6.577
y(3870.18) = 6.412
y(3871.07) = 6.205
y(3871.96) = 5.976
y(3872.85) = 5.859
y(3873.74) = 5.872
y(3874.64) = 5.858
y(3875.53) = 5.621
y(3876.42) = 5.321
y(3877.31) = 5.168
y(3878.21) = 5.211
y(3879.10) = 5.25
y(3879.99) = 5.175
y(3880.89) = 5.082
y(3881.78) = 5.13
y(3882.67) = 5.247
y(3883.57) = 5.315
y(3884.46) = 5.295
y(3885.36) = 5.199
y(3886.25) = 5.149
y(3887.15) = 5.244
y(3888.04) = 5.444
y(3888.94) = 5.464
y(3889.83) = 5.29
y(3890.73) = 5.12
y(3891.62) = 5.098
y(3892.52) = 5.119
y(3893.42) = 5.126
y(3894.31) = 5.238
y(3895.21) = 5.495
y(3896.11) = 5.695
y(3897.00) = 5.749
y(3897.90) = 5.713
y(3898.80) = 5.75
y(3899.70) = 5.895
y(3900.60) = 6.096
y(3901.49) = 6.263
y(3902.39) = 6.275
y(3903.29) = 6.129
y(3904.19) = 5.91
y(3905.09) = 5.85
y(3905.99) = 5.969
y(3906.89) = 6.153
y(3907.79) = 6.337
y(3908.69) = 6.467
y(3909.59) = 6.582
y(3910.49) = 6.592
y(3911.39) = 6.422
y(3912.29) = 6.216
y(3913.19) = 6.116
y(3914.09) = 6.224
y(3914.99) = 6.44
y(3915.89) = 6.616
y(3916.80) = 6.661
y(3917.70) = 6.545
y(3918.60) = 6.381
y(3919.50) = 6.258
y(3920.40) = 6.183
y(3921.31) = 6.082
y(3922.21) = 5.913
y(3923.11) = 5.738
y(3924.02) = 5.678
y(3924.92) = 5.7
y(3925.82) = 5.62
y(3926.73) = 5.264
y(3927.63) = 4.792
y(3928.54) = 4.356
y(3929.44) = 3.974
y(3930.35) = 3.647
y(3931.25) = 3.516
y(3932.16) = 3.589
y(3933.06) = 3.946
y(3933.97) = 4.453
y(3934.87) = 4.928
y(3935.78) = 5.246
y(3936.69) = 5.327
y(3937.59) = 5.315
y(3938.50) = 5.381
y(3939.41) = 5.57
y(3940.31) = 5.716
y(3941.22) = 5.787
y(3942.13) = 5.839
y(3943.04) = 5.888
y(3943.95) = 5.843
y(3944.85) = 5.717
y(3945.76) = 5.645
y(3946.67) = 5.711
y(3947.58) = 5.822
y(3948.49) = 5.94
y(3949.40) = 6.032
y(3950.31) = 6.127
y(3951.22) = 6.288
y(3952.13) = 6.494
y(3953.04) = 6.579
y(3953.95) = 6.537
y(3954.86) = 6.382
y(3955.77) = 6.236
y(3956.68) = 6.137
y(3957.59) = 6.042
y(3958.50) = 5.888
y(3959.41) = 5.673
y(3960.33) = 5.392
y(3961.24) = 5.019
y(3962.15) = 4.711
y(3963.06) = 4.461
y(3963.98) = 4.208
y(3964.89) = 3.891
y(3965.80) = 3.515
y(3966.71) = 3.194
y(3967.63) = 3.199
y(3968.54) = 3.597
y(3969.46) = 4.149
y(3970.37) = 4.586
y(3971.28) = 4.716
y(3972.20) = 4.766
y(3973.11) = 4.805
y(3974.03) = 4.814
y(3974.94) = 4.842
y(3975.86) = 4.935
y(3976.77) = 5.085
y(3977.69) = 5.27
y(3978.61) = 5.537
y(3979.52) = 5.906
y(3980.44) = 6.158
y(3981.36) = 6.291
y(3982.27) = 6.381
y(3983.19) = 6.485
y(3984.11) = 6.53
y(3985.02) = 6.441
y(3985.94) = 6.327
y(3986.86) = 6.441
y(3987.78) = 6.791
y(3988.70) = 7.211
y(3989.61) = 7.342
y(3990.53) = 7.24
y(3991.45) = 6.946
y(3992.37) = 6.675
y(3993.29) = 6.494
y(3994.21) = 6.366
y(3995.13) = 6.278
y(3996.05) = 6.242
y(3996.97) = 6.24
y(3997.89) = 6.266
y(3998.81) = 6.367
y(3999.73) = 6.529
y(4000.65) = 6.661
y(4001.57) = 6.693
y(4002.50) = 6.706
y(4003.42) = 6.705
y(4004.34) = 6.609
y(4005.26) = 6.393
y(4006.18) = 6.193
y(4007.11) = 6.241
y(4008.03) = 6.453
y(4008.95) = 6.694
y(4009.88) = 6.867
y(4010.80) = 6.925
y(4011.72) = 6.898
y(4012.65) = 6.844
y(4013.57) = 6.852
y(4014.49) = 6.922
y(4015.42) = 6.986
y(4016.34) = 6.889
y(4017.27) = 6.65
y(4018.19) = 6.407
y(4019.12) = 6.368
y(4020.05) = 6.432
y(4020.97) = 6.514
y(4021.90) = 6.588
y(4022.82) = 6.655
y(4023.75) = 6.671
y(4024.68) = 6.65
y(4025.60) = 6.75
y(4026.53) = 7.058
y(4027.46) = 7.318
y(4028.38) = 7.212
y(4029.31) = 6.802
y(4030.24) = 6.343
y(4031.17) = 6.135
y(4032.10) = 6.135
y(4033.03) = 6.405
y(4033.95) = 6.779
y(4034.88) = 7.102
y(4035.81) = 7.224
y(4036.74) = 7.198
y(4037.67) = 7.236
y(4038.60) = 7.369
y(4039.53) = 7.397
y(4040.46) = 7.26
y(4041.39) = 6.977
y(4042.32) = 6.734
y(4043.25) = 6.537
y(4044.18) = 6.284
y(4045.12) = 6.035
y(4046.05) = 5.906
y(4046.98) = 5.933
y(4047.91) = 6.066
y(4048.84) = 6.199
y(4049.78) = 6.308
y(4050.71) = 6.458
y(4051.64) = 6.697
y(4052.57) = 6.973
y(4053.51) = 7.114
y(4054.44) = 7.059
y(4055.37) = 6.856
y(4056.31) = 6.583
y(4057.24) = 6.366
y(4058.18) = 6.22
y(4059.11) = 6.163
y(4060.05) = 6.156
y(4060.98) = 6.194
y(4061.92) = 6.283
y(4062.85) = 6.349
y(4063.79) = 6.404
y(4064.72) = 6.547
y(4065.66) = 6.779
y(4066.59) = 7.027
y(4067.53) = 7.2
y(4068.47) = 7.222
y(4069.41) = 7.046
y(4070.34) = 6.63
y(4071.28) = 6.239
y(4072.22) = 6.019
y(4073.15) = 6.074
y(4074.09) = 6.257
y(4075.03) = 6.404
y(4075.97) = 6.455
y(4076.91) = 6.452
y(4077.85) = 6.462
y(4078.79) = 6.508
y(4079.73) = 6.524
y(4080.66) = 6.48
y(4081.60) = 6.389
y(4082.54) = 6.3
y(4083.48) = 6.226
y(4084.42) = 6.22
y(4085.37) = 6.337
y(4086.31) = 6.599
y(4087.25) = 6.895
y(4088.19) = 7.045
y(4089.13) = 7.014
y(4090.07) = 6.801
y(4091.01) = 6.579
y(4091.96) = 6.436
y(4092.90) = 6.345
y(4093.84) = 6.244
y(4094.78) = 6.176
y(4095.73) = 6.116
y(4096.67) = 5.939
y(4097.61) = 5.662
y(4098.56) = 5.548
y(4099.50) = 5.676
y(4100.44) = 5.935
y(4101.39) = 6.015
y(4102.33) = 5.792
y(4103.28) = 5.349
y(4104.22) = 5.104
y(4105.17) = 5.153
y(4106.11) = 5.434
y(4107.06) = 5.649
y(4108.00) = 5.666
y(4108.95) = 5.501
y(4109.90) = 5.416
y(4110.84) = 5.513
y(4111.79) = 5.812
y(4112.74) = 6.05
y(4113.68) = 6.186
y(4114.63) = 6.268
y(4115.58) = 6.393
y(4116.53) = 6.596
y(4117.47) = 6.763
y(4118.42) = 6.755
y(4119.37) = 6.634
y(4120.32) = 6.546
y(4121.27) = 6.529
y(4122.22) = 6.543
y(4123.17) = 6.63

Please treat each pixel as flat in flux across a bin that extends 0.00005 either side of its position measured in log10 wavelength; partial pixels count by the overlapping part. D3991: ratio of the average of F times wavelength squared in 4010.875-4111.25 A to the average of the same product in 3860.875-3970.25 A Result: 1.2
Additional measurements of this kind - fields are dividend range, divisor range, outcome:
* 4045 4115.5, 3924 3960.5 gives 1.23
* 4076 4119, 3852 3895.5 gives 1.18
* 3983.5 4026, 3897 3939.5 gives 1.22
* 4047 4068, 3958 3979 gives 1.48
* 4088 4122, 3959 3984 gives 1.32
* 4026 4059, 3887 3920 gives 1.20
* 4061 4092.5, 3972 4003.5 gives 1.10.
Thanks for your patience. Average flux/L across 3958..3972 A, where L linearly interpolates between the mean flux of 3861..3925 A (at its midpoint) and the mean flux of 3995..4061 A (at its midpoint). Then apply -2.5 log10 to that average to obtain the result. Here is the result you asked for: 0.38 mag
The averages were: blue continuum 5.93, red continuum 6.63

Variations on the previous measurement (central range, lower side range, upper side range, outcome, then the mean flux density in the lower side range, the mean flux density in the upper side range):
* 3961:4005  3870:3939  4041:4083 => 0.06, 5.57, 6.49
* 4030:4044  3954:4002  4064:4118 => -0.15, 5.67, 6.24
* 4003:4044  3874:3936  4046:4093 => -0.09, 5.55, 6.51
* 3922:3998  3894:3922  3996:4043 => 0.17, 6.14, 6.72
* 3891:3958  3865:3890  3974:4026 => 0.05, 5.69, 6.45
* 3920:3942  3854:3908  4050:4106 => 0.17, 5.83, 6.37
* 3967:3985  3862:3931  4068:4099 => 0.17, 5.81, 6.41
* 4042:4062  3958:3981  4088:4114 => -0.17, 4.74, 5.92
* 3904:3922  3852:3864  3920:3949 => -0.14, 6.3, 5.25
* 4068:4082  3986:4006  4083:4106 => -0.04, 6.62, 6.12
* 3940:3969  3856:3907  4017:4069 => 0.14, 5.82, 6.65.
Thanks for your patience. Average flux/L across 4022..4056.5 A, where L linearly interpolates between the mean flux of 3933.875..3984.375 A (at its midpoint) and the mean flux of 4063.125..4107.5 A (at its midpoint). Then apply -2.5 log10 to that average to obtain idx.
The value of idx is -0.13 mag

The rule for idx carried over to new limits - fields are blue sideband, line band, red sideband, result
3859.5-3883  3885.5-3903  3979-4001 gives 0.12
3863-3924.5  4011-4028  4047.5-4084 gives -0.07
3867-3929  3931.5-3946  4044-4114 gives 0.13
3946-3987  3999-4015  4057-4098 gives -0.15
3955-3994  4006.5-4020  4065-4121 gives -0.17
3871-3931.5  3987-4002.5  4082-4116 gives -0.14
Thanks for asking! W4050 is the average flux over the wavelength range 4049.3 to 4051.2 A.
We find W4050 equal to 6.38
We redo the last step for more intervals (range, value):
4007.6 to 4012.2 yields 6.77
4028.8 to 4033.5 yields 6.37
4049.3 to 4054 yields 6.71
